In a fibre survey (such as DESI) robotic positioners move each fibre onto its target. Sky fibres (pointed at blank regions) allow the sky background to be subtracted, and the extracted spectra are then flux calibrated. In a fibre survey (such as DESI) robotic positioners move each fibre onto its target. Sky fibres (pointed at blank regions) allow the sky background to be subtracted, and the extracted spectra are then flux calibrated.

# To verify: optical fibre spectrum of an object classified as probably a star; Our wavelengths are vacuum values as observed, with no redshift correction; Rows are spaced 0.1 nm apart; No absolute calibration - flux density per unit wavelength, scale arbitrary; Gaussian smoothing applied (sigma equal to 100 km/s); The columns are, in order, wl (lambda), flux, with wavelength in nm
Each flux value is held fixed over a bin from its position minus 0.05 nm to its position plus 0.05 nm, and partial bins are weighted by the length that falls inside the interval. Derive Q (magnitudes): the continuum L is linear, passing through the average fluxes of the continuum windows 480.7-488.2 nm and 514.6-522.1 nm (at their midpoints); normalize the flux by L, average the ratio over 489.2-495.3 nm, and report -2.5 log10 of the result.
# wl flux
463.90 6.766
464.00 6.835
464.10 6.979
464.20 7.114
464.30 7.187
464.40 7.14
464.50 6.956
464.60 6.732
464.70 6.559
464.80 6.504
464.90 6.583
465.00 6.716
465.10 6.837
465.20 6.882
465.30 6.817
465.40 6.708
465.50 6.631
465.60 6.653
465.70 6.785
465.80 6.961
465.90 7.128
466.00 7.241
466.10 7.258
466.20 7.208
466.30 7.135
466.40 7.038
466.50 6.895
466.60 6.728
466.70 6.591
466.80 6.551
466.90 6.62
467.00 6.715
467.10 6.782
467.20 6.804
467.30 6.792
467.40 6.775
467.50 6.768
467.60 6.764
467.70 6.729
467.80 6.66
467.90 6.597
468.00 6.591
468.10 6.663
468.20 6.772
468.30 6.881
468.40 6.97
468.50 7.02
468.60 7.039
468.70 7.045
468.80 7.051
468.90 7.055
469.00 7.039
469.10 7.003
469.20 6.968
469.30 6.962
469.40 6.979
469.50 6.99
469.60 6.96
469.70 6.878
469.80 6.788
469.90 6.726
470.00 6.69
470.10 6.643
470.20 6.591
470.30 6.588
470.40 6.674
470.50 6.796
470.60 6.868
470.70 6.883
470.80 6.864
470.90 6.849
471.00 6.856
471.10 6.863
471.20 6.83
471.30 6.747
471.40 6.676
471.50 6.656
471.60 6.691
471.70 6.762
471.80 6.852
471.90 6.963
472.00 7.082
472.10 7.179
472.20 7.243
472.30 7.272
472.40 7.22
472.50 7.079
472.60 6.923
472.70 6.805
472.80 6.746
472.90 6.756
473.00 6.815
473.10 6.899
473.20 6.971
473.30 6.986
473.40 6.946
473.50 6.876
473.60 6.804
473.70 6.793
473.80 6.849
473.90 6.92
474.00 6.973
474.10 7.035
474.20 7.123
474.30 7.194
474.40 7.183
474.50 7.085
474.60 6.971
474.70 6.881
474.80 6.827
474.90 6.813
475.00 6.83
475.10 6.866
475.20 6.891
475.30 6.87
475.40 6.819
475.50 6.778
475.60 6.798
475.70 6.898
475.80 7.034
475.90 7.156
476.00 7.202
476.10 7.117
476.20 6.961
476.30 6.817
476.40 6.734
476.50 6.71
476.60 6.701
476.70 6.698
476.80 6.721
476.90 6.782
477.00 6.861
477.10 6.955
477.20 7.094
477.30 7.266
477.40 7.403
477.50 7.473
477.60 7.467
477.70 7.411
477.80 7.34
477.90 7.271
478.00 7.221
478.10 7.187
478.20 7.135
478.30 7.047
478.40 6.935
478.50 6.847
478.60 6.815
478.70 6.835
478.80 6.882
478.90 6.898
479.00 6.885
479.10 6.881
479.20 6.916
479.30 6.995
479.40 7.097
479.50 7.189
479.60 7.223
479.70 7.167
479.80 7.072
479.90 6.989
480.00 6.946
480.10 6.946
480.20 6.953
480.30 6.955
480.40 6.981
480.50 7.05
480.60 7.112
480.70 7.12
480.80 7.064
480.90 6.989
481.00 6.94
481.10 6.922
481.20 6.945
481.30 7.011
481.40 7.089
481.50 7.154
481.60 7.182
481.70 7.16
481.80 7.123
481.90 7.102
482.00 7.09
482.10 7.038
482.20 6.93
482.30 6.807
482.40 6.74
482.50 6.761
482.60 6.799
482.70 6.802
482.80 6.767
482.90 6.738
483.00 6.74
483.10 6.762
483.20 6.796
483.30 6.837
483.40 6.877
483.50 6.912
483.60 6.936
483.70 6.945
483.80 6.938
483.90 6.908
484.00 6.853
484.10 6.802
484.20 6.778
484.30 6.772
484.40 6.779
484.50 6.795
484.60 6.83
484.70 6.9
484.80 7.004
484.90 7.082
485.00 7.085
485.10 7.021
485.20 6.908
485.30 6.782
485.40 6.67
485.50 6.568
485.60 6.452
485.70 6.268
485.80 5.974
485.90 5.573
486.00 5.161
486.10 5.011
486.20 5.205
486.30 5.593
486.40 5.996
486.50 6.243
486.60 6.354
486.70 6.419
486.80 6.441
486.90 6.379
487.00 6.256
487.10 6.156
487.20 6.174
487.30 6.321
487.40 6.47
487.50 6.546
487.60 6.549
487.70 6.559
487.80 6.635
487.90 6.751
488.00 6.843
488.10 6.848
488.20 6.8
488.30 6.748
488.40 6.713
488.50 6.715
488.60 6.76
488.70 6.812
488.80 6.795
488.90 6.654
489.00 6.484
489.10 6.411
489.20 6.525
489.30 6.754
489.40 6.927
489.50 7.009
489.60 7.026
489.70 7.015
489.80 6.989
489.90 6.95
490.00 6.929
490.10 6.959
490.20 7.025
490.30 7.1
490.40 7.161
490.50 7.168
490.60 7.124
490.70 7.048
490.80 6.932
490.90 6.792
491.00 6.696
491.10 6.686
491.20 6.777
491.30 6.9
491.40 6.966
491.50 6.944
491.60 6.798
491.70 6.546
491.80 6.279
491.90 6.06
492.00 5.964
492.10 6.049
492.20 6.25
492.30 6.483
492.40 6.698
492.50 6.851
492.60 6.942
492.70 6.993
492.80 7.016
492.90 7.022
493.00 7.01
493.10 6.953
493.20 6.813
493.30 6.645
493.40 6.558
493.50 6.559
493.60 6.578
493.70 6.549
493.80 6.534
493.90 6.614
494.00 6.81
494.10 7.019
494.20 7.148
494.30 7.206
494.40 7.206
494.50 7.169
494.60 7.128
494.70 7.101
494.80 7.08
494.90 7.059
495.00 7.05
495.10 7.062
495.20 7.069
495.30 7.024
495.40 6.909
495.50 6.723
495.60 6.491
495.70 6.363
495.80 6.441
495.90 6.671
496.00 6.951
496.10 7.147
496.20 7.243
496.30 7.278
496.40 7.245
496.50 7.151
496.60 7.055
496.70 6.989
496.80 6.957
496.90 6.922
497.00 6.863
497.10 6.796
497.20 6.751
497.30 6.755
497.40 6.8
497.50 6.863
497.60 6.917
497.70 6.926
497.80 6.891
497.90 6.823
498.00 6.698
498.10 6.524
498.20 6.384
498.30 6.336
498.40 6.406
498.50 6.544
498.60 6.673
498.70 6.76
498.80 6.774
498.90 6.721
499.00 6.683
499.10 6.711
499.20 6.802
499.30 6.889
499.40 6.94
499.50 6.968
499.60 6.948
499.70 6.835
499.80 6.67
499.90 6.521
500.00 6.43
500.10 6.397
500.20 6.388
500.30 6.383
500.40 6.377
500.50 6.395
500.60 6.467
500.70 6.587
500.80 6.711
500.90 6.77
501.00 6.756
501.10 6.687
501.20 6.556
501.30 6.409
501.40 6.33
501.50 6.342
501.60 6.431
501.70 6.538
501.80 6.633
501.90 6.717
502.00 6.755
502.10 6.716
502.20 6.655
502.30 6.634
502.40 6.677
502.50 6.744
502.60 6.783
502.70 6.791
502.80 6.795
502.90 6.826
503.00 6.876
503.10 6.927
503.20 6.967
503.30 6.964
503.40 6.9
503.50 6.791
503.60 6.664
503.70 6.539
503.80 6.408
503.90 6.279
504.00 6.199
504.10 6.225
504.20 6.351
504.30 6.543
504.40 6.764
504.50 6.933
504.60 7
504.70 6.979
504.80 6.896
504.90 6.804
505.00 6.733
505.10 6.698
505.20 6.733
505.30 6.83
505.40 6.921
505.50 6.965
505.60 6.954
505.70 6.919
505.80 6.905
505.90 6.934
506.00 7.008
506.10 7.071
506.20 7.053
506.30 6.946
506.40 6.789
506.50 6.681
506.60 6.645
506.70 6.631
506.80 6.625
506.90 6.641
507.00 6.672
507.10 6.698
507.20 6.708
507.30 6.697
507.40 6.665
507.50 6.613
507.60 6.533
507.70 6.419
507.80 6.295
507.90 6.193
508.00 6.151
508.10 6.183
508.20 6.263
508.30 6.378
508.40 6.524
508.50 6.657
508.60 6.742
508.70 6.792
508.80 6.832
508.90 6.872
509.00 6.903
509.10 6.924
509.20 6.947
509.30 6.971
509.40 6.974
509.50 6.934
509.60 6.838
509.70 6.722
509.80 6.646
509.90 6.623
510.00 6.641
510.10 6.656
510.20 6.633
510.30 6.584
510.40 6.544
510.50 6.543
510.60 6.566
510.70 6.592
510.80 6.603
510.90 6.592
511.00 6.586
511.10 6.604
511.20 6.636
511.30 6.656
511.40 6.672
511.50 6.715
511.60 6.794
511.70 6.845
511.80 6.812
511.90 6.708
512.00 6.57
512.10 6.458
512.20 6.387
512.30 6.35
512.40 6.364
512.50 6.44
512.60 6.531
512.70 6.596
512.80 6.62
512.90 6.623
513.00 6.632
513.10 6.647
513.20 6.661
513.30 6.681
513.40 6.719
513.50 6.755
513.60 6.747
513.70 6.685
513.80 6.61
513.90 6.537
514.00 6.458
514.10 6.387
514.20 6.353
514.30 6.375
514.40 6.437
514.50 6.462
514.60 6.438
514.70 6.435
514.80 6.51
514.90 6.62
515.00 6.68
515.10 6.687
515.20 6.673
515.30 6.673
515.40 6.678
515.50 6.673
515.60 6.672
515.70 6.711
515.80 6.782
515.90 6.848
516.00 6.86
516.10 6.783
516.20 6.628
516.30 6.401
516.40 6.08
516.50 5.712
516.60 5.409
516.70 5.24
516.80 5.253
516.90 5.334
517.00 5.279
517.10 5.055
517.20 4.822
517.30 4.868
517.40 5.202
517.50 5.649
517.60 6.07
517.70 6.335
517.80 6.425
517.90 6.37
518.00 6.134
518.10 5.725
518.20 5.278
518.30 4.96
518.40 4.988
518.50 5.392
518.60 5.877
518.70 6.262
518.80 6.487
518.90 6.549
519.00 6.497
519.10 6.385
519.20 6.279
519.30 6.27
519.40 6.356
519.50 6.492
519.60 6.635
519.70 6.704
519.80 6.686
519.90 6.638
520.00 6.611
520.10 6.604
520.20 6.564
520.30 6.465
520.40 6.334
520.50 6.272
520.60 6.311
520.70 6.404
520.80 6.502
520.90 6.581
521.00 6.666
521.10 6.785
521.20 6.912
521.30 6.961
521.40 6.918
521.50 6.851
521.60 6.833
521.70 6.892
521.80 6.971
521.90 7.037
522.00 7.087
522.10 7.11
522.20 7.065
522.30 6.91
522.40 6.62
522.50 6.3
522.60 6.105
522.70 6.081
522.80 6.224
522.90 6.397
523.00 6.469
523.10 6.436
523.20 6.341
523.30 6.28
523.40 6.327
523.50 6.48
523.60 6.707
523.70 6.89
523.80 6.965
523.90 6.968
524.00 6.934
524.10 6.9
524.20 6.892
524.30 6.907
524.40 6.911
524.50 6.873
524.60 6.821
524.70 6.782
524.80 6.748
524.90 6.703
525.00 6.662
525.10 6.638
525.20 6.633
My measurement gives -0.04 mag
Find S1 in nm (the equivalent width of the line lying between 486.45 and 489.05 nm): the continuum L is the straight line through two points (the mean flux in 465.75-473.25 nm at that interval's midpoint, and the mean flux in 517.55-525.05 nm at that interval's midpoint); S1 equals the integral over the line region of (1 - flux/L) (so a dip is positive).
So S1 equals 0.073 nm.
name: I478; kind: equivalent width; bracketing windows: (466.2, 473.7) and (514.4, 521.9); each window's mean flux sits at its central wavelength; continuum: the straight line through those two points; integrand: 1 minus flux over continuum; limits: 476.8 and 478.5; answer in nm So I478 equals -0.098 nm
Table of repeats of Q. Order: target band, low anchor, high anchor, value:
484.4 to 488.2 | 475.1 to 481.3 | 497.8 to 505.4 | 0.08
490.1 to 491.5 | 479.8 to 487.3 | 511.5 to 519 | -0.06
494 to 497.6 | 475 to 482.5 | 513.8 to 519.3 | -0.06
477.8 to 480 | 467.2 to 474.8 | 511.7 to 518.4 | -0.04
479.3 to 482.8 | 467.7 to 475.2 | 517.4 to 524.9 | -0.03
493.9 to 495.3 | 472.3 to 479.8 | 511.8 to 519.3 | -0.07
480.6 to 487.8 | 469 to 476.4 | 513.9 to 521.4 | 0.01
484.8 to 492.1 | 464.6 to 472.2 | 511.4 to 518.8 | 0.00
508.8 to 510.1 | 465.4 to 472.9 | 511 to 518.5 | -0.08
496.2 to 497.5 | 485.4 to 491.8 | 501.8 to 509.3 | -0.05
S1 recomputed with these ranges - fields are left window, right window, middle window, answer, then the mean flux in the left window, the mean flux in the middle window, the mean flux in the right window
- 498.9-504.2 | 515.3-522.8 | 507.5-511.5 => -0.09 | 6.64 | 6.63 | 6.29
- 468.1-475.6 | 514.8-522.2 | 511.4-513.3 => -0.07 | 6.9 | 6.6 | 6.3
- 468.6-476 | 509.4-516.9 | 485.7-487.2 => 0.19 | 6.91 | 5.93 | 6.54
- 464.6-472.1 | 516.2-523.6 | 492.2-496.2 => -0.20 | 6.83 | 6.86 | 6.25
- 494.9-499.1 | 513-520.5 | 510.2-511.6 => -0.04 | 6.82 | 6.61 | 6.25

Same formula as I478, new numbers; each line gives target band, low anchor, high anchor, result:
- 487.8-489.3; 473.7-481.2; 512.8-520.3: 0.019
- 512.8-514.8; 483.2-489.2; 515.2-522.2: -0.075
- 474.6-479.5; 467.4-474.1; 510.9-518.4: -0.138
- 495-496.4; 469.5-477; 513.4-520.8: -0.073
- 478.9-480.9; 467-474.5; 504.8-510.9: -0.055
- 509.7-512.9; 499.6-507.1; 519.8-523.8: 0.029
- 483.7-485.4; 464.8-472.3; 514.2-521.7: -0.058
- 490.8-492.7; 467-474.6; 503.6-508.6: 0.038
